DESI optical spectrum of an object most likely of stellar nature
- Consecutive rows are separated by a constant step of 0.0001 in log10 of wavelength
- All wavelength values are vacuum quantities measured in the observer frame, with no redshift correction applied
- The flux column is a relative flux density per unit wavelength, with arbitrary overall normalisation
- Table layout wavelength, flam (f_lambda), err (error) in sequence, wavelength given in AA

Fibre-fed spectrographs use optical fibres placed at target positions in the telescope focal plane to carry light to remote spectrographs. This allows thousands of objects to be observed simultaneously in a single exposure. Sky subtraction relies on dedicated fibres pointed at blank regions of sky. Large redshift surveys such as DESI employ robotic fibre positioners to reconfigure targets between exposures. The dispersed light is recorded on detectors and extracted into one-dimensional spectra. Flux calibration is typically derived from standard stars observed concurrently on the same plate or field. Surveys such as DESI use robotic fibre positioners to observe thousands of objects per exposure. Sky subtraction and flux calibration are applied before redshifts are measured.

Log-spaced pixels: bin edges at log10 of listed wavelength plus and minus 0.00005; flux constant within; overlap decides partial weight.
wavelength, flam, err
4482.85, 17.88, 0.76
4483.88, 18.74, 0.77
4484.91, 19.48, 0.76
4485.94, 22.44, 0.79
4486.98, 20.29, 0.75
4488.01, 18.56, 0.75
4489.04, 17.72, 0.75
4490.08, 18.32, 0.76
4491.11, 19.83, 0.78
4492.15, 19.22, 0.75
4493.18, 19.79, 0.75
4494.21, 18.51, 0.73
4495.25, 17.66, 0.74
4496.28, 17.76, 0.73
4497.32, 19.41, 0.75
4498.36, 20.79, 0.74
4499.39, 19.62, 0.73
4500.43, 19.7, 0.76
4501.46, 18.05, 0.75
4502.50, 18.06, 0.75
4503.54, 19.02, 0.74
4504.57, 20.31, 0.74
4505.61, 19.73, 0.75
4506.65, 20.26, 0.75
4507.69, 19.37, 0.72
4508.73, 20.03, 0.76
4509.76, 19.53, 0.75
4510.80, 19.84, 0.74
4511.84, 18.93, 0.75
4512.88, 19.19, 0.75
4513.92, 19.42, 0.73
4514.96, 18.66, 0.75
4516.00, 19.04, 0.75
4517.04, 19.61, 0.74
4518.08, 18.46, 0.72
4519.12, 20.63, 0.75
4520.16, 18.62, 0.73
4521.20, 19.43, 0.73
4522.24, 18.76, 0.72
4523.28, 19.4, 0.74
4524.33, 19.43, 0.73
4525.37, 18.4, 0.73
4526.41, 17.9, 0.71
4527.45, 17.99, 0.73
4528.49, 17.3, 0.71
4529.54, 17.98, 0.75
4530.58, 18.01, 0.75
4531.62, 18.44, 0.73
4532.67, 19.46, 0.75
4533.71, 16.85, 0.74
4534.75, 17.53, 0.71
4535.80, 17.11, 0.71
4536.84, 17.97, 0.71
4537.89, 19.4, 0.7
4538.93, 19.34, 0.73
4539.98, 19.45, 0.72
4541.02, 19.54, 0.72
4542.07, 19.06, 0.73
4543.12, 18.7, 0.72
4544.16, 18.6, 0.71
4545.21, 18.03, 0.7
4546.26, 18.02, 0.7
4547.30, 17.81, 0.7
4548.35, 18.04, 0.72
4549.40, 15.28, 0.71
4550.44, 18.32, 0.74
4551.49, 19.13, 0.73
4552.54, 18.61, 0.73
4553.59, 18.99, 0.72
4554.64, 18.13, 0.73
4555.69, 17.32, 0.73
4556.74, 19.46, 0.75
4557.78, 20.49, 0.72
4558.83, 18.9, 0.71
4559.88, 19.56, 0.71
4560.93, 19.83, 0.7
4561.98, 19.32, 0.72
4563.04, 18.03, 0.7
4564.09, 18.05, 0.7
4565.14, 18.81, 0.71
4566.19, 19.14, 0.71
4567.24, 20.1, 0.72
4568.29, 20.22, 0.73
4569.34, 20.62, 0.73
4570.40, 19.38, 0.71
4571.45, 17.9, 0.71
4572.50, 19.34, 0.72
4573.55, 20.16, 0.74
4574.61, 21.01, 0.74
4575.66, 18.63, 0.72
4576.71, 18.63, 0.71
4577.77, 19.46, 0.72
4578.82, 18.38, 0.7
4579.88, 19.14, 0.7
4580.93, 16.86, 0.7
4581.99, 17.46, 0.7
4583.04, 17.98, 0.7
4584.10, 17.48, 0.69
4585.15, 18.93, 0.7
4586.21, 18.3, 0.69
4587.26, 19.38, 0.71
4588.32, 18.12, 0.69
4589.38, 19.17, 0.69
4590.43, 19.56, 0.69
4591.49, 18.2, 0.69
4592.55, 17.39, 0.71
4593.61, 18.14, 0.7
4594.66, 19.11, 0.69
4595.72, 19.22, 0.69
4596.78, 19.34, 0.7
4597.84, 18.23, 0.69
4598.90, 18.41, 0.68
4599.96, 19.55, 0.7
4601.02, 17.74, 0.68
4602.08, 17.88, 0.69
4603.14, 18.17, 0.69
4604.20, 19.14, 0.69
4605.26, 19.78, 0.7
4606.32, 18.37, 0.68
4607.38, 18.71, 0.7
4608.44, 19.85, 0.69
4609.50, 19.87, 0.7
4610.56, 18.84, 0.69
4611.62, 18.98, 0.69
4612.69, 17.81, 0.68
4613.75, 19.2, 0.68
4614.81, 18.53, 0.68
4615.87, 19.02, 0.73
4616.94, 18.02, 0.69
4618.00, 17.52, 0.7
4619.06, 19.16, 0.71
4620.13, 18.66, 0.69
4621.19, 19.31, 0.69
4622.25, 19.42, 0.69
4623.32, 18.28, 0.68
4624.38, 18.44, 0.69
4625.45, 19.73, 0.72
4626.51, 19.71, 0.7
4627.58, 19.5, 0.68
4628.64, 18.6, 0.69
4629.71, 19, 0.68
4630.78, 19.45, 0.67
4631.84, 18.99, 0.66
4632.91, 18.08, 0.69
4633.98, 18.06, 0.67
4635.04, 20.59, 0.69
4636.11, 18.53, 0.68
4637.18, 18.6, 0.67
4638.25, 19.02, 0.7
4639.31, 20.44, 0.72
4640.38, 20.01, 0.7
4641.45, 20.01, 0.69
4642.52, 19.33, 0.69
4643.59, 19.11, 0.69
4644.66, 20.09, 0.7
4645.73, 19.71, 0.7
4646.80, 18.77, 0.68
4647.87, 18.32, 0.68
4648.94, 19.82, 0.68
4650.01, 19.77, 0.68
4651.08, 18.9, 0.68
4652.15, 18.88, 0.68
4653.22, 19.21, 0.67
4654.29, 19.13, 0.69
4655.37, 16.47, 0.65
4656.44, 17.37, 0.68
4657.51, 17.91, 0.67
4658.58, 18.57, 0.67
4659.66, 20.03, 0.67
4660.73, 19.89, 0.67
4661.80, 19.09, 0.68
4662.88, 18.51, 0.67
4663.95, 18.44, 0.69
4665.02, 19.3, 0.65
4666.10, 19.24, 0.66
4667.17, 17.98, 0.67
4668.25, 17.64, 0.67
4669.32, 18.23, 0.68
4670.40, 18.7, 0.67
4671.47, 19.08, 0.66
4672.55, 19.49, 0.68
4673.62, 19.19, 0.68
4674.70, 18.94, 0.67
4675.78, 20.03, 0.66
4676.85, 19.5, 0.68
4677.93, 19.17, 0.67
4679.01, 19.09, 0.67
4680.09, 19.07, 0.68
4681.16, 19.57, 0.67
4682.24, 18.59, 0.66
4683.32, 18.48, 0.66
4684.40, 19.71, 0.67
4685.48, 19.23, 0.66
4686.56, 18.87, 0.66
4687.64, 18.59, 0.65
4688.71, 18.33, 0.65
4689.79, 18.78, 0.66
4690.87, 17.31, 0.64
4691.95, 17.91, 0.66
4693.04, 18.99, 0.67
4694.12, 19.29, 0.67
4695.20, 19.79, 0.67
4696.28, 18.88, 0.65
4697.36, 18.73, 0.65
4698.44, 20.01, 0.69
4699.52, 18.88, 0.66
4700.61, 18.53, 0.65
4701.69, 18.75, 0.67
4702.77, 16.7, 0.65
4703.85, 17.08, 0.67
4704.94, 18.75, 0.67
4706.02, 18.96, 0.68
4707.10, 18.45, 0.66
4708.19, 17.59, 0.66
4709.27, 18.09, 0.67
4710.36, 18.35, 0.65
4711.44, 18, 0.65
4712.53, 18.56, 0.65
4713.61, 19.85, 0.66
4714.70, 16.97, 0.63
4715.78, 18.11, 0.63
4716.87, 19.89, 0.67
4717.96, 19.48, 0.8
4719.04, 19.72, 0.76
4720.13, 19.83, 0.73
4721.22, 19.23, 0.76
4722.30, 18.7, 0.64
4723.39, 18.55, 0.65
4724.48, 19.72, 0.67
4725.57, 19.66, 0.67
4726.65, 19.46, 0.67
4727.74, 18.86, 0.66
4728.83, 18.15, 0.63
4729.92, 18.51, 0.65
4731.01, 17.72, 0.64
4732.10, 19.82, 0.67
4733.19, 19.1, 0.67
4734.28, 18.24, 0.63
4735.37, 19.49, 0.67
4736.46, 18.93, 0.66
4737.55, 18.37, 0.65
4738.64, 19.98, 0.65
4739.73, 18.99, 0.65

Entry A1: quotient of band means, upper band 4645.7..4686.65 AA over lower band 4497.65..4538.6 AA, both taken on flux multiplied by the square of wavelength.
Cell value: 1.07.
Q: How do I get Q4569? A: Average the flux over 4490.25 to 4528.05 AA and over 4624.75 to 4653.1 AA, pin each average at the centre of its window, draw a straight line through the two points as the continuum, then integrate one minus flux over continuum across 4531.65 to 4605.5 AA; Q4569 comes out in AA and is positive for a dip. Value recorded 2.0 AA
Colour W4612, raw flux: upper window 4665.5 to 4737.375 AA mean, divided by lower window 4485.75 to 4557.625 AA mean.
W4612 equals 1.0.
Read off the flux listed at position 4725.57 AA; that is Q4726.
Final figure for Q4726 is 19.66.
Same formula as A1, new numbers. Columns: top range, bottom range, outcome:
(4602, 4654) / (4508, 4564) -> 1.06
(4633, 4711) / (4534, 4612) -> 1.05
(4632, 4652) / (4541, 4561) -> 1.08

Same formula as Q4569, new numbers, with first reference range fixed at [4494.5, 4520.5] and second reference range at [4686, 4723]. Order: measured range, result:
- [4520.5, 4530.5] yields 0.4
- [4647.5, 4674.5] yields 0.0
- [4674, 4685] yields -0.3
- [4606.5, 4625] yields 0.1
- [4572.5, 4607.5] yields 0.6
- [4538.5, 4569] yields 0.5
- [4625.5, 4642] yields -0.3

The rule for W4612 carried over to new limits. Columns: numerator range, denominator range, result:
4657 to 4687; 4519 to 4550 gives 1.03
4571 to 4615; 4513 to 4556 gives 1.01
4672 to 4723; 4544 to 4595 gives 1.00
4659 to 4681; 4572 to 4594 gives 1.02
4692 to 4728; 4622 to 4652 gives 0.98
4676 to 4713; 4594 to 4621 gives 0.99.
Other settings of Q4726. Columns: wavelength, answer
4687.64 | 18.59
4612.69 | 17.81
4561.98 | 19.32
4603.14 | 18.17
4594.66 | 19.11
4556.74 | 19.46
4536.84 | 17.97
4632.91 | 18.08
